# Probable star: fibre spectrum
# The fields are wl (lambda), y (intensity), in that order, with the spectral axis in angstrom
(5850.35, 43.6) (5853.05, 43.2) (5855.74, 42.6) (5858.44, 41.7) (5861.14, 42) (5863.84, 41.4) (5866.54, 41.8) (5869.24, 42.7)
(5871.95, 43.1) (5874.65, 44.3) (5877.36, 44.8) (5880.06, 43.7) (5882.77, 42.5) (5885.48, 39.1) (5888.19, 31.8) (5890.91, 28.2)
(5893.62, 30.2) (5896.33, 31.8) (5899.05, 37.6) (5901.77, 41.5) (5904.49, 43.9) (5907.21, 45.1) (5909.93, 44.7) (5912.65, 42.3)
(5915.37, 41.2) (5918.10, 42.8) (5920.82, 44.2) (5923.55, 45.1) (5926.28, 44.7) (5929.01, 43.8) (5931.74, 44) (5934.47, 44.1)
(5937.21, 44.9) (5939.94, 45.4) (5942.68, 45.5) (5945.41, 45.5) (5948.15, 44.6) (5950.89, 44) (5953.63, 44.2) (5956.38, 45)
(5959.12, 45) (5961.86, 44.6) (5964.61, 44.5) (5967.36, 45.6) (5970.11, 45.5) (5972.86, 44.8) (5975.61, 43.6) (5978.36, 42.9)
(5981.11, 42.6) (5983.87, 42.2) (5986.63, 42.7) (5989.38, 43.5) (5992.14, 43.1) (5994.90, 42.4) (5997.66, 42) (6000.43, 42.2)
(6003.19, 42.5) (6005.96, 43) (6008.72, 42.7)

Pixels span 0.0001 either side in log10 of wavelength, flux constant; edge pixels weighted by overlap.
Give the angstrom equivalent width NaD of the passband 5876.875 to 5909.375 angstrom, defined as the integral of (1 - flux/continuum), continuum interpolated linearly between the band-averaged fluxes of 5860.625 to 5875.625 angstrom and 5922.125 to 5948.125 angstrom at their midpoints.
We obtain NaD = 3.8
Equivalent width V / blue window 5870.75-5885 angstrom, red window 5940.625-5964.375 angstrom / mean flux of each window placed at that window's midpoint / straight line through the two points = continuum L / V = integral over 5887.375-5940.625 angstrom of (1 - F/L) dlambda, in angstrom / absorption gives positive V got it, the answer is 3.9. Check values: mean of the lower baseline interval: 43.4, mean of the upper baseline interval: 44.8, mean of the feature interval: 40.9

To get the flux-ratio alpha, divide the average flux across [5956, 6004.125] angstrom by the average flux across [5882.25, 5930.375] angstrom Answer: 1.1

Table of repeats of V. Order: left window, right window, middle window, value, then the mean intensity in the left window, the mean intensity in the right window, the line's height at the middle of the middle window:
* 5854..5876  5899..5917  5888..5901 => 3.1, 42.5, 42.7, 42.6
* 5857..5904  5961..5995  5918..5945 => -1.9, 39.4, 43.7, 41.7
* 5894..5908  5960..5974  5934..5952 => -0.9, 39.1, 45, 42.8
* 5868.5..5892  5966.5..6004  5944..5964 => -1.1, 40.1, 43.2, 42.3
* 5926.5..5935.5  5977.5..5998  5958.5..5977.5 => -0.7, 44.1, 42.7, 43.2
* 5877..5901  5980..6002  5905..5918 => -1.9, 36.4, 42.6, 37.8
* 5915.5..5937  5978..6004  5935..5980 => -1.4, 44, 42.6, 43.3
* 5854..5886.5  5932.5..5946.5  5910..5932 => 0.4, 42.5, 45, 44.4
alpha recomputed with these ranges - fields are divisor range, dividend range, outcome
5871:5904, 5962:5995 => 1.14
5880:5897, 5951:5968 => 1.28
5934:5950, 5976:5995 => 0.95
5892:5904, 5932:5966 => 1.25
